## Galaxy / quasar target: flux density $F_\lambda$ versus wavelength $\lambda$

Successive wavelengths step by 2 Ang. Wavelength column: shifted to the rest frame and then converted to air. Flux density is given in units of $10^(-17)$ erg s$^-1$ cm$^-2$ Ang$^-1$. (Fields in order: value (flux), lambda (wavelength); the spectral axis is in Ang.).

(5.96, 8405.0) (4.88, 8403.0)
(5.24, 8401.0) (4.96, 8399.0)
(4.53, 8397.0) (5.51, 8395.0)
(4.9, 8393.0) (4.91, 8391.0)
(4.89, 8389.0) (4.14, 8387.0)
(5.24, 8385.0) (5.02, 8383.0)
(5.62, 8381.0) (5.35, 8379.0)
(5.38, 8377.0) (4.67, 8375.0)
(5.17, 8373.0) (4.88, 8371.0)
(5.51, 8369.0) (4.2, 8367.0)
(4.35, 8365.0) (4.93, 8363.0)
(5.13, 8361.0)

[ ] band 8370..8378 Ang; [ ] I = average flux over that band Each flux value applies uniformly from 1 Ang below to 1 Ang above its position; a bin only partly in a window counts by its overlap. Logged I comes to 5.02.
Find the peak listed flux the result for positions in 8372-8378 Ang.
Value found 5.38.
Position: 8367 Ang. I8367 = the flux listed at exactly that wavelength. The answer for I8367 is 4.2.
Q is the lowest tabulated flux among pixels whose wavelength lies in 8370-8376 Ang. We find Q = 4.67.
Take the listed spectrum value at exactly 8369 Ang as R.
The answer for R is 5.51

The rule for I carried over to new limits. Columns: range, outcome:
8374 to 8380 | 5.13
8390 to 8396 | 5.11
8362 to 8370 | 4.75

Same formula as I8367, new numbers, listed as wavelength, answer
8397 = 4.53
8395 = 5.51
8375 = 4.67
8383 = 5.02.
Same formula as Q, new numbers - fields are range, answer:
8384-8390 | 4.14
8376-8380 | 5.35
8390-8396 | 4.9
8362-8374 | 4.2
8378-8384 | 5.02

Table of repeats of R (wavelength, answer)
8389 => 4.89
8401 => 5.24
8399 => 4.96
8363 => 4.93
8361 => 5.13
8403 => 4.88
